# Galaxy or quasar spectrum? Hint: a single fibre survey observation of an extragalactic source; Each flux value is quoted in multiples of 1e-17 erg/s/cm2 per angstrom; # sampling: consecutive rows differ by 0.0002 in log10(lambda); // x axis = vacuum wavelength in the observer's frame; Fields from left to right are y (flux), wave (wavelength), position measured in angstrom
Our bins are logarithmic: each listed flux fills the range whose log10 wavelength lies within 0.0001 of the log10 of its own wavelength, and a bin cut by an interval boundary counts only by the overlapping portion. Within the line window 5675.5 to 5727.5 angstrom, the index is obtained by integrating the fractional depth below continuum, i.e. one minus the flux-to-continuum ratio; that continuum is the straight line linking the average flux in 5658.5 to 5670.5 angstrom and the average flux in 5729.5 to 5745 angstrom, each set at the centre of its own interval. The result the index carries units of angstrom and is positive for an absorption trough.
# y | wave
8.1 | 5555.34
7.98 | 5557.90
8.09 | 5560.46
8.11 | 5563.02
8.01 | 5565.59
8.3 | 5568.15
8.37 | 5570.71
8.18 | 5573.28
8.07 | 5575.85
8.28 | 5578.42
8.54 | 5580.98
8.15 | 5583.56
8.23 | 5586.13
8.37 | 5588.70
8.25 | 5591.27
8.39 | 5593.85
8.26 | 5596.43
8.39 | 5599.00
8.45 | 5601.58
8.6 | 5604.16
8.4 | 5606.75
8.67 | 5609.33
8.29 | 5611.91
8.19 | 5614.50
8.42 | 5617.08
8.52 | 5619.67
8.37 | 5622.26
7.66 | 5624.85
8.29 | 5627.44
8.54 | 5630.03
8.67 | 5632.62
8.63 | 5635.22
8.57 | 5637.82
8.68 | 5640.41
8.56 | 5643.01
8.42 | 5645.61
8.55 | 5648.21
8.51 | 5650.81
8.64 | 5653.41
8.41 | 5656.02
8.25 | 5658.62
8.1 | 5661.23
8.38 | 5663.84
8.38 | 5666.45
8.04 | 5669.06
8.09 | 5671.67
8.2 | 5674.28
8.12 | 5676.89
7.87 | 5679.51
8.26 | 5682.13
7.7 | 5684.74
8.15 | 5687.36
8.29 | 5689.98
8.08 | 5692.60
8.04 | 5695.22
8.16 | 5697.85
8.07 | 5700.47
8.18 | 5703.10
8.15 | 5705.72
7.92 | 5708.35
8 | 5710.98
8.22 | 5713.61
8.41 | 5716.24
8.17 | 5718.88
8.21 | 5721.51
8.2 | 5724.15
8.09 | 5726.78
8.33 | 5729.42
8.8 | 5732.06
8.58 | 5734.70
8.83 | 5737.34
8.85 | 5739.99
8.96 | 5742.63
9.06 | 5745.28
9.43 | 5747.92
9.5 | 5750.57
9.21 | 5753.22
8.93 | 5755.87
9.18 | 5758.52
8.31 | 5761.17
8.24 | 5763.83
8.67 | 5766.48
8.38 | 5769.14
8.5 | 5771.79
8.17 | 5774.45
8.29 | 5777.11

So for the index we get 2.38 angstrom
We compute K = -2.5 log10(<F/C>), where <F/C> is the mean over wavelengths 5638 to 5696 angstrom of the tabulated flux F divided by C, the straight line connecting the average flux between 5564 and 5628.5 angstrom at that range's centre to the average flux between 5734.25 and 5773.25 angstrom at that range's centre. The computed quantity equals 0.04 mag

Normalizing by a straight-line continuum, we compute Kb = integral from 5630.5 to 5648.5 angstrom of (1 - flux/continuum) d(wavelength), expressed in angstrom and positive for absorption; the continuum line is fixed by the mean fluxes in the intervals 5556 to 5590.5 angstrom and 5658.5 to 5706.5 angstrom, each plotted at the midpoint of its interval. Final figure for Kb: -0.93 angstrom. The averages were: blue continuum 8.21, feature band 8.58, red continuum 8.13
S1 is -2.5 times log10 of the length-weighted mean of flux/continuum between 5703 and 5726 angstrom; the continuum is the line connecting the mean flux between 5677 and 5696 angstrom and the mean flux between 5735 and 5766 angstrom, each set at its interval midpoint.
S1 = 0.04 mag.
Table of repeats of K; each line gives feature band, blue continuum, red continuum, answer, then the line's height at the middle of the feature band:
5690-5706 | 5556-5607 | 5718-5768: 0.06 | 8.59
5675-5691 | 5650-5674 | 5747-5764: 0.05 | 8.46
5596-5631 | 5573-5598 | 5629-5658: 0.01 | 8.41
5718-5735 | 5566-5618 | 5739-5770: 0.06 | 8.8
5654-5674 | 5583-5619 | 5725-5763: 0.04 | 8.58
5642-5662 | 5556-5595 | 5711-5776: 0.00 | 8.4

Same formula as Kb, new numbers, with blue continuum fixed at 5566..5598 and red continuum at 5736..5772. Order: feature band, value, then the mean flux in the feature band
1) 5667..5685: 1.1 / 8.08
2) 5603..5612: -0.2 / 8.51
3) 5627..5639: -0.1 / 8.55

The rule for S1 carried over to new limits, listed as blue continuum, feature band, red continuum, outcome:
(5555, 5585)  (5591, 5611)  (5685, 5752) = -0.03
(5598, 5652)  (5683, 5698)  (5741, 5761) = 0.09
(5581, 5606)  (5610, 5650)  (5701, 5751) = 0.00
